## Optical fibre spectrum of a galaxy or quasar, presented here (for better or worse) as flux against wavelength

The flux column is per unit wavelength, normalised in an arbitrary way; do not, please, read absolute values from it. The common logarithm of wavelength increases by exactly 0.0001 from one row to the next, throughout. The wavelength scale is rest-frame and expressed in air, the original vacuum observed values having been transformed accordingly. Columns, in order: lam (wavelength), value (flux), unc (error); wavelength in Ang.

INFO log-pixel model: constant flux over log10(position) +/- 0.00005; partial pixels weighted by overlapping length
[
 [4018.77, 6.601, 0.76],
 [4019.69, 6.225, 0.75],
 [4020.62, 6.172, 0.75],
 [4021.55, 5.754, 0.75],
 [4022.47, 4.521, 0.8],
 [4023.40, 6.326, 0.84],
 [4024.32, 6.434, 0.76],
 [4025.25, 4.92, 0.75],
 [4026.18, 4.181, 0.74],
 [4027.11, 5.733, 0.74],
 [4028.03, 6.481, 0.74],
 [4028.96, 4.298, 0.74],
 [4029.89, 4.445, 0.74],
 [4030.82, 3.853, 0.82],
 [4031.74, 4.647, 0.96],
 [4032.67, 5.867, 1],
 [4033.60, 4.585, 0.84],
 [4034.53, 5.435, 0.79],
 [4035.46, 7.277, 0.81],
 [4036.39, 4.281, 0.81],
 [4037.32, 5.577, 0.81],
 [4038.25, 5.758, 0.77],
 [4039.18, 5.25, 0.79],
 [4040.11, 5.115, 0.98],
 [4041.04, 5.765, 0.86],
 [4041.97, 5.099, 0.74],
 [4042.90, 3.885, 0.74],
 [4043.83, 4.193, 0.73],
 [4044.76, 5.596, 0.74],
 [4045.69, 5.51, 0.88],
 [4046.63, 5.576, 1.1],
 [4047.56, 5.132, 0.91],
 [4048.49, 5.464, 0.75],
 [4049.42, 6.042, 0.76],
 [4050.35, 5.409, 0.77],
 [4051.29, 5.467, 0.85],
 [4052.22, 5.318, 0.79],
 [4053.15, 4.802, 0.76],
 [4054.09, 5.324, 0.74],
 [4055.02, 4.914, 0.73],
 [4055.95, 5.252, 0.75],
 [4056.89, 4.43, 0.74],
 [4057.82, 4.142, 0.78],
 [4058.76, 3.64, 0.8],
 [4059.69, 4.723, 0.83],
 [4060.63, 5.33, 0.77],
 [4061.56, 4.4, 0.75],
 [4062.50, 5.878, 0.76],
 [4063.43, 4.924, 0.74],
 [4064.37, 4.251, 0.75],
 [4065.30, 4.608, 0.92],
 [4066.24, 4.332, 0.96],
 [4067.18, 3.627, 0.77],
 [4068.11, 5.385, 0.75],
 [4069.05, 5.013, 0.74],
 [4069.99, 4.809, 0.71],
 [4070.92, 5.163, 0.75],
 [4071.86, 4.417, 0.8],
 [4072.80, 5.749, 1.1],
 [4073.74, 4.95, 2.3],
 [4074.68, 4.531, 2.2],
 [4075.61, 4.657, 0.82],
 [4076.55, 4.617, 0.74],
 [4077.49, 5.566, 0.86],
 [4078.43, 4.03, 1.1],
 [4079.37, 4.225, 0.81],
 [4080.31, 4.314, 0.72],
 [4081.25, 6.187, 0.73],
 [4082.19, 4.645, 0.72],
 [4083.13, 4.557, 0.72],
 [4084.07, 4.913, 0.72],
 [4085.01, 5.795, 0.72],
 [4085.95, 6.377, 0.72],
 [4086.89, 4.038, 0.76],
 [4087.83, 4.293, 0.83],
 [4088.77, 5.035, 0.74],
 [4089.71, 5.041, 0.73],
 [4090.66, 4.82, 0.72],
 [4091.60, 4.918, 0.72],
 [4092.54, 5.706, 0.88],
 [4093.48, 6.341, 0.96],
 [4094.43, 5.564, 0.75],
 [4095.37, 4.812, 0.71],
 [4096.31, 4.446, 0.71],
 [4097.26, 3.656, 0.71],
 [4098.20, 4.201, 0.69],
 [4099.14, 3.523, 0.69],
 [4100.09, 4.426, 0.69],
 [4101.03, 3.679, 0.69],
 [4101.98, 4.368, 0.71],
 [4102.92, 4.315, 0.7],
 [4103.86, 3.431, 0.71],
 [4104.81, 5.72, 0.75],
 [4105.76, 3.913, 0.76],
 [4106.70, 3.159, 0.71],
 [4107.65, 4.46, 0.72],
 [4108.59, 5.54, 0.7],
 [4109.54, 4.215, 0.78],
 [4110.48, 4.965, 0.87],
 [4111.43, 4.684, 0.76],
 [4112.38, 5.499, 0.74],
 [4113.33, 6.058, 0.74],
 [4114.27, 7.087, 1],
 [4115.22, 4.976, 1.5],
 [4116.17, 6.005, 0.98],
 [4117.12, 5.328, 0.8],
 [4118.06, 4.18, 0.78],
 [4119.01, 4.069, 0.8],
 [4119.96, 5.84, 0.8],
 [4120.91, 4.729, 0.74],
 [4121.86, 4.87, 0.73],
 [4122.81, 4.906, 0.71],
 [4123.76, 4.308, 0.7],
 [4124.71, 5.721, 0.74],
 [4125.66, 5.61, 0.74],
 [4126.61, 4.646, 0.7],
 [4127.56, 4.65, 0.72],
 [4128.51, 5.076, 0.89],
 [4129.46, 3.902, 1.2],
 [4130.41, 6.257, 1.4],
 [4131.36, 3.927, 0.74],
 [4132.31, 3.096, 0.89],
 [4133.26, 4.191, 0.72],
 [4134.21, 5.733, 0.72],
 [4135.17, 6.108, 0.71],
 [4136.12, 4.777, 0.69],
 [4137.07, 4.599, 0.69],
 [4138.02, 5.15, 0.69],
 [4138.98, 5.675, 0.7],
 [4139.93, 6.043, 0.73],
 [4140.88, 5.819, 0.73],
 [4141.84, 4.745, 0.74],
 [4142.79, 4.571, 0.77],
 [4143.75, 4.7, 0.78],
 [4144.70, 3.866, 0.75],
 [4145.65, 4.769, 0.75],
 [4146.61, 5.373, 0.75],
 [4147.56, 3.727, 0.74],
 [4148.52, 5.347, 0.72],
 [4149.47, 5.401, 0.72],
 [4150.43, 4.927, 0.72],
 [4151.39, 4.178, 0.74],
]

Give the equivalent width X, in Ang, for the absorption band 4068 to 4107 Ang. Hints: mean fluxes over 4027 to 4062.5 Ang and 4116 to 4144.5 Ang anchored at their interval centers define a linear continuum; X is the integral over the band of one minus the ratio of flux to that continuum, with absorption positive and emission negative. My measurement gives 2.2 Ang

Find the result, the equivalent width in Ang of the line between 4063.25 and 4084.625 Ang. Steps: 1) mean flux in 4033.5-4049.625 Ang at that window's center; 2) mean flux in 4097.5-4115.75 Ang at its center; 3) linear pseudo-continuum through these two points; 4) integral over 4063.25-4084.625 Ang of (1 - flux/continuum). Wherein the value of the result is 0.9 Ang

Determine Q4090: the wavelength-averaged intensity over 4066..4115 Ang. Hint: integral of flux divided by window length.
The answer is 4.81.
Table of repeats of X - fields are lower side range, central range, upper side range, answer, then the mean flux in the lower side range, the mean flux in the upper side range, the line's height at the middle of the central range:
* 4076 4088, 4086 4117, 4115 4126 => 1.0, 4.9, 5.04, 4.97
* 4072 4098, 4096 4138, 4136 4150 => 1.8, 4.94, 4.98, 4.96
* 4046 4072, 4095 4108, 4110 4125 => 2.5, 4.93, 5.19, 5.12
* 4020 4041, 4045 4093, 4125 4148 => 2.0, 5.33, 4.89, 5.17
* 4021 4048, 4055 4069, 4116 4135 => 1.2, 5.23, 4.85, 5.11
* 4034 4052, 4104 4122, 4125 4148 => 0.0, 5.36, 4.89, 5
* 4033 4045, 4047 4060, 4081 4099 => 0.3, 5.22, 4.98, 5.15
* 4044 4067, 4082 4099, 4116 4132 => 0.1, 4.99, 4.9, 4.95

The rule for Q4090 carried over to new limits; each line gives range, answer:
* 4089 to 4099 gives 4.9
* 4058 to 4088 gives 4.81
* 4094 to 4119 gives 4.69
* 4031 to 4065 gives 5.11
